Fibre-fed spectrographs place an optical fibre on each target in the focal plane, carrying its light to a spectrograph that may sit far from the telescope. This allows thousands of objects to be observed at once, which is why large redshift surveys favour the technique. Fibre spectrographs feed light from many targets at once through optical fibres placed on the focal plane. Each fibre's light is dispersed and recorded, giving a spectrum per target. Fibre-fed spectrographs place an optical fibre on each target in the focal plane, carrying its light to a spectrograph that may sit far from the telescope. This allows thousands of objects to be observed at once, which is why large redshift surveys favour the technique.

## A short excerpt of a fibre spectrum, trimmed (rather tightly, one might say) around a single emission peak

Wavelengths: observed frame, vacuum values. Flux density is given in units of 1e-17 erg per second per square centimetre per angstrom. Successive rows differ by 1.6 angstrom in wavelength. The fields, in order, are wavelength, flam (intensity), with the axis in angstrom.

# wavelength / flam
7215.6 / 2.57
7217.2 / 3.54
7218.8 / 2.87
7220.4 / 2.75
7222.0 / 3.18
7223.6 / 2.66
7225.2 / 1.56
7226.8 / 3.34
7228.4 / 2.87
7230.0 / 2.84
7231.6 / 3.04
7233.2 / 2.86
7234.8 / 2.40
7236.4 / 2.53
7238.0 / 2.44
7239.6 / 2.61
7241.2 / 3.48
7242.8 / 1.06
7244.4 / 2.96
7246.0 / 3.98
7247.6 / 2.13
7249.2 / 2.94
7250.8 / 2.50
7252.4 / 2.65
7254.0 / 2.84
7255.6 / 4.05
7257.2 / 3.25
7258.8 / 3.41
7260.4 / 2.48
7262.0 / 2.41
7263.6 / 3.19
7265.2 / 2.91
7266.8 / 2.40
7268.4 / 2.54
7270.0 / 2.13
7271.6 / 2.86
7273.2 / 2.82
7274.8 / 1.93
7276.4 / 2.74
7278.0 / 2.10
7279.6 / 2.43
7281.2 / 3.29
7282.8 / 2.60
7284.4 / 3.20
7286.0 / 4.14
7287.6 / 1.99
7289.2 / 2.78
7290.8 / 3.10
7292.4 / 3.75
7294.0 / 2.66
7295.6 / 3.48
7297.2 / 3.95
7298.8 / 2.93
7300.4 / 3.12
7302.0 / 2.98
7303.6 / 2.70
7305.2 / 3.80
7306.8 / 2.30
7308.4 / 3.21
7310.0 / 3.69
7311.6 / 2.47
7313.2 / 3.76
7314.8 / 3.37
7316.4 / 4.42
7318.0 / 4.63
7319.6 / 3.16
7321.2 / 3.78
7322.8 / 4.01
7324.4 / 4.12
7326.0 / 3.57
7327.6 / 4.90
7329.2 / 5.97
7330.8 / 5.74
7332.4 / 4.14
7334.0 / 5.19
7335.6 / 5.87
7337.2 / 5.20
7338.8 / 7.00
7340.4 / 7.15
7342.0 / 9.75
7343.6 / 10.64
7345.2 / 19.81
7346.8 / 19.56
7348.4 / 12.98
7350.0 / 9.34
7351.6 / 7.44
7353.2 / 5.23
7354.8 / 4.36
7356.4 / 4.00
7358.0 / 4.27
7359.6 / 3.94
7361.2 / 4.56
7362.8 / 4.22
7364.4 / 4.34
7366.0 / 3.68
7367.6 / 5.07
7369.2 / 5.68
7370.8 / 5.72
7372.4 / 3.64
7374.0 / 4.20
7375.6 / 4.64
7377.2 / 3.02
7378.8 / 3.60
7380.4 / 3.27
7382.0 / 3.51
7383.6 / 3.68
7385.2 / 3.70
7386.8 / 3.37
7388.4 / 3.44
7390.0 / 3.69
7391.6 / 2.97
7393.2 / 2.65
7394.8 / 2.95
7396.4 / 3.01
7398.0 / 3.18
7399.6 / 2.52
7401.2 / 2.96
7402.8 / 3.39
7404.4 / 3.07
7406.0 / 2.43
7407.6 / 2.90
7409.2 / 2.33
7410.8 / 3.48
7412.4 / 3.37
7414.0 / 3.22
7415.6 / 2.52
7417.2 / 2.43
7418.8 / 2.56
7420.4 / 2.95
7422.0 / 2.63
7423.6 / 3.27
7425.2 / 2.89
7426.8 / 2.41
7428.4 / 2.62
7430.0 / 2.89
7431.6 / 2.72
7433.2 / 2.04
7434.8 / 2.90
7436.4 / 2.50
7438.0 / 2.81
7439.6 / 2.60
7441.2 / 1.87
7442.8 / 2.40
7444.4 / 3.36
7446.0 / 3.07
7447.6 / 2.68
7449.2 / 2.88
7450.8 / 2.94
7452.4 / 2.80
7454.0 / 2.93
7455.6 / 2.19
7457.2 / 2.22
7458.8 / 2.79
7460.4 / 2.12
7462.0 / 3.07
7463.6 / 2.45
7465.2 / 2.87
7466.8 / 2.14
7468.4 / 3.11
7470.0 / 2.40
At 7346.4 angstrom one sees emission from H-alpha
